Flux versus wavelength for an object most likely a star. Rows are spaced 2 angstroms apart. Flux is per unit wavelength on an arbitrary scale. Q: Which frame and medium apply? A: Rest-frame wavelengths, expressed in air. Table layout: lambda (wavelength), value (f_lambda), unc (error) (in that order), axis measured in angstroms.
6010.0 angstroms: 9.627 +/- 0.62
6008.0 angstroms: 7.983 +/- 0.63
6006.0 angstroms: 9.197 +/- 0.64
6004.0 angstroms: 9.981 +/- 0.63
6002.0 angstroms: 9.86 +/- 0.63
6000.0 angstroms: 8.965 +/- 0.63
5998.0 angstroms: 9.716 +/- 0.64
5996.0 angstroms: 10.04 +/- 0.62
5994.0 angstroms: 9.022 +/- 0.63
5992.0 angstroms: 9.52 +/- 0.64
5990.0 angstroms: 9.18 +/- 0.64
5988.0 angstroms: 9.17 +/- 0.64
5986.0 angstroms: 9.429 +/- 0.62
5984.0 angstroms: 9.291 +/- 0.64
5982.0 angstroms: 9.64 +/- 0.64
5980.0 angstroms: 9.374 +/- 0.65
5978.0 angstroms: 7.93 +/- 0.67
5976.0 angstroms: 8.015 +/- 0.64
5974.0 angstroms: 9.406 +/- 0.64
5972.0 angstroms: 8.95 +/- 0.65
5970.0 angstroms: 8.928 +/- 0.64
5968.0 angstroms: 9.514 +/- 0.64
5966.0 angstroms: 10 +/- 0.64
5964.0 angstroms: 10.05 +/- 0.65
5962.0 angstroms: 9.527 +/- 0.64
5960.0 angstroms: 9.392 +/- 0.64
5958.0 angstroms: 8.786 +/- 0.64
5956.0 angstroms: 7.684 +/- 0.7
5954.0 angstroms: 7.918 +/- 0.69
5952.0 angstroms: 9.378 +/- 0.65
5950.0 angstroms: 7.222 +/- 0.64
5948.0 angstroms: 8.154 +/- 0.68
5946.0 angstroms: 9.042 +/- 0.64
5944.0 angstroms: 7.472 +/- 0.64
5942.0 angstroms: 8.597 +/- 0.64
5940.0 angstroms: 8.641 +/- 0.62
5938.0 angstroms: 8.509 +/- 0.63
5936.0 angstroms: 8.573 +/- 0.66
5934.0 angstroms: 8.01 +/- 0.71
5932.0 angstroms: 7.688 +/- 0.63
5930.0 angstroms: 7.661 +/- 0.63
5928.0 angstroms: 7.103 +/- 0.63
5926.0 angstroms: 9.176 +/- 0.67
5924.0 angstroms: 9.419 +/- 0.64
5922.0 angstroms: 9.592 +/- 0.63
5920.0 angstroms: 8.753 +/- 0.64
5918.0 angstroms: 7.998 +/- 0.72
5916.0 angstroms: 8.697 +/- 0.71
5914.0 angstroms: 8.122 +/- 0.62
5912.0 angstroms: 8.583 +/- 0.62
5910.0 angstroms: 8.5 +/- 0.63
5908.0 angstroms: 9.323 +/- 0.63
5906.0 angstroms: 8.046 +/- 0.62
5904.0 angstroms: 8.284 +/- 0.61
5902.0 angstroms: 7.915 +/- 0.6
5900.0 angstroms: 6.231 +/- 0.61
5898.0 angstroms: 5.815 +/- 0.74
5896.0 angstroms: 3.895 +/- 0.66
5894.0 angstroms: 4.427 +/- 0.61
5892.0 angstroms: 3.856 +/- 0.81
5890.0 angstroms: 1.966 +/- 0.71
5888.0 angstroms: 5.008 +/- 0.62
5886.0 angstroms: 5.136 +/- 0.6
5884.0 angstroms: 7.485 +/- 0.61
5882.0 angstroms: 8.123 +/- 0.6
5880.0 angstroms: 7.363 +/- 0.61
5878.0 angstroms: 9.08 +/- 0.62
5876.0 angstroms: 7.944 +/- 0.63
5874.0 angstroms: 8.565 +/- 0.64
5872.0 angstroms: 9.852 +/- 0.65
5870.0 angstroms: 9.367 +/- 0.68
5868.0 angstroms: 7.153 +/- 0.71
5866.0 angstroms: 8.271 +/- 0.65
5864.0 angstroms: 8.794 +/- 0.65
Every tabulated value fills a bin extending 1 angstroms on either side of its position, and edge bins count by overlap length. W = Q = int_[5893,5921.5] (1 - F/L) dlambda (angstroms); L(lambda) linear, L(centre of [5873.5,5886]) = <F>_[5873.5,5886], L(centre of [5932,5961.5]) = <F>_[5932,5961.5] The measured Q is 1.99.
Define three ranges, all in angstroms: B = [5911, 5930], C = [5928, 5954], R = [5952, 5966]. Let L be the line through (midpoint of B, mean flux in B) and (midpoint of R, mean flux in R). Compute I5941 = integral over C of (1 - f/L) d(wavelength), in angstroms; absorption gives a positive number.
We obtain 1.8 angstroms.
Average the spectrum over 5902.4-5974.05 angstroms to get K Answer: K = 8.61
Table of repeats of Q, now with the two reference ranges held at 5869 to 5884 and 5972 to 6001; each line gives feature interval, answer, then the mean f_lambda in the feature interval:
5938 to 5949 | 0.7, 8.39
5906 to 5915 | 0.2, 8.57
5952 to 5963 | 0.4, 8.73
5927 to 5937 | 1.2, 7.81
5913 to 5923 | 0.2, 8.63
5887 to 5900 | 6.5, 4.32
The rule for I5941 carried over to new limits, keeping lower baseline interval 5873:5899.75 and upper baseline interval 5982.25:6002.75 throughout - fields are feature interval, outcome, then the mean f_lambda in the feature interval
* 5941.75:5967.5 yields -1.6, 8.73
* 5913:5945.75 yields -4.4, 8.39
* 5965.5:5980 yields -0.3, 8.96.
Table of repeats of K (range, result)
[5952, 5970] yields 9.11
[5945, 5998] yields 9.03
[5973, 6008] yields 9.24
